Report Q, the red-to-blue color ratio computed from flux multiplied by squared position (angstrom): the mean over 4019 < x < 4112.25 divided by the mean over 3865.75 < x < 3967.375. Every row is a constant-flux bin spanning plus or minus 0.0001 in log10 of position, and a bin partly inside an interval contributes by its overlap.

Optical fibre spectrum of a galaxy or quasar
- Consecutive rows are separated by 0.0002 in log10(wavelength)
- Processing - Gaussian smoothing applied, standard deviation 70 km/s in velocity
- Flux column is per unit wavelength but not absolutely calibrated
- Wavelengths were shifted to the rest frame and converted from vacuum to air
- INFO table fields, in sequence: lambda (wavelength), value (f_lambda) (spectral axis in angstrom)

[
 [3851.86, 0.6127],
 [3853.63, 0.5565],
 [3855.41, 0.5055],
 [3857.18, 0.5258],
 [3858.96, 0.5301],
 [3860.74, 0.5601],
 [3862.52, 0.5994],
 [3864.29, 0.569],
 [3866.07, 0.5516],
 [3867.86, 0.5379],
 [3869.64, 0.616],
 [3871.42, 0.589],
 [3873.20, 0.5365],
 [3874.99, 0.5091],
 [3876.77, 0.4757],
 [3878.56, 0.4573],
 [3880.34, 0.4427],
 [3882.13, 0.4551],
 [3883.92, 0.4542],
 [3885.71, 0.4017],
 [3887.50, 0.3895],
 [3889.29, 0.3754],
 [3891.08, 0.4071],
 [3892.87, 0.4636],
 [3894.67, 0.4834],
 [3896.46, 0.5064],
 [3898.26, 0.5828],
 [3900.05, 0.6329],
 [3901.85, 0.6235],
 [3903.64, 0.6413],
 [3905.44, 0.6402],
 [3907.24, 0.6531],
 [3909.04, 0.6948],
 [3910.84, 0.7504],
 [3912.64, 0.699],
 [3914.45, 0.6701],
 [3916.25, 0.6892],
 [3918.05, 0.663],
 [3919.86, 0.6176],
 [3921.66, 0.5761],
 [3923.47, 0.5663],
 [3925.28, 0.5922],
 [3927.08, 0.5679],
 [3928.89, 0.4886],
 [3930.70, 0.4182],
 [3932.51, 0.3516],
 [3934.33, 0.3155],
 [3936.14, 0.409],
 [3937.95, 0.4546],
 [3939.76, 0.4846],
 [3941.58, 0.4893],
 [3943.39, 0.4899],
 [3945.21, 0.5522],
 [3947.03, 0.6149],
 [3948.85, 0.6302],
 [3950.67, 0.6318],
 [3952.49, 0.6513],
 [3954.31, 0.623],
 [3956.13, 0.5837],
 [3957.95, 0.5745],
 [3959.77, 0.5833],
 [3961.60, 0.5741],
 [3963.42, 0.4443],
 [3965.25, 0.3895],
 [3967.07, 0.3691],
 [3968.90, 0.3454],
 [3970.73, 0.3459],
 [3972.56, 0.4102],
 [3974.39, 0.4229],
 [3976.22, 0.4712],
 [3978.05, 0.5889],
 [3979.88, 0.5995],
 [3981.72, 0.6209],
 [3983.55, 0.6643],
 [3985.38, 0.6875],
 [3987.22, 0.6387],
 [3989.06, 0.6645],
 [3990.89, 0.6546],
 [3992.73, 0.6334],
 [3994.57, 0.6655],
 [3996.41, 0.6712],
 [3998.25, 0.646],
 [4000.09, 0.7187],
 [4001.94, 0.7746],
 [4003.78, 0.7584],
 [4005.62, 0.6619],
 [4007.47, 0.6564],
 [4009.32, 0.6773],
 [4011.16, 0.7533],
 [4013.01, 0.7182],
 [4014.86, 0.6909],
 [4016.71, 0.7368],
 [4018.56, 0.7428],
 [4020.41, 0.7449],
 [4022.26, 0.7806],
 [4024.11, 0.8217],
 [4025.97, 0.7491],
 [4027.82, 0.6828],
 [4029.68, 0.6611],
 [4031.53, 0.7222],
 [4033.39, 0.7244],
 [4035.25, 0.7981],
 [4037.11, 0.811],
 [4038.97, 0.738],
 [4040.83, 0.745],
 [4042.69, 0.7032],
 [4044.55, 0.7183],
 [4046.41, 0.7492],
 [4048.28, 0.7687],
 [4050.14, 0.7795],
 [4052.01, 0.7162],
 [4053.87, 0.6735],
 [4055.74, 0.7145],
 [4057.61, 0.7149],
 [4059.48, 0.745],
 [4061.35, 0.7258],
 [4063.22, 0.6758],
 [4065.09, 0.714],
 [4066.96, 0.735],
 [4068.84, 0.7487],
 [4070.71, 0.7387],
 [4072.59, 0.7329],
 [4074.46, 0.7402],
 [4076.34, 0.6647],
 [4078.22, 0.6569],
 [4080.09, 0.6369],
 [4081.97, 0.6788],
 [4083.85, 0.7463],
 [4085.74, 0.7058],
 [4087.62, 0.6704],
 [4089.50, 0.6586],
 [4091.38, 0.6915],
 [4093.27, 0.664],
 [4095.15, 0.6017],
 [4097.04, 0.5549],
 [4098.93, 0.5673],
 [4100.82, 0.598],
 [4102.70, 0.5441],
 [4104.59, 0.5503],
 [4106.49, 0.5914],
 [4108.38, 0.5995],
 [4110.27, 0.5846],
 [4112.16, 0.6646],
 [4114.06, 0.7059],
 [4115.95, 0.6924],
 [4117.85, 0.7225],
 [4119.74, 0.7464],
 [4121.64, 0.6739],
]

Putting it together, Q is 1.39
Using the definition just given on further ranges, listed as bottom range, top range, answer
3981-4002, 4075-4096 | 1.06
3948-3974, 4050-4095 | 1.46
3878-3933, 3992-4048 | 1.39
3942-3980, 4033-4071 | 1.49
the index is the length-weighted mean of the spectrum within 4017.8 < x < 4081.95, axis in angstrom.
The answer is 0.728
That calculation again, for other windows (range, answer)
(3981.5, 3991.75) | 0.658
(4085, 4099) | 0.643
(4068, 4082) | 0.701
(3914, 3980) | 0.518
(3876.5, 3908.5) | 0.508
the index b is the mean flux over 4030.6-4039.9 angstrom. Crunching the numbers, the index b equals 0.759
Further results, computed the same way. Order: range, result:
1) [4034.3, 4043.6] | 0.759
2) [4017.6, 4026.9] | 0.768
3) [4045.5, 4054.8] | 0.737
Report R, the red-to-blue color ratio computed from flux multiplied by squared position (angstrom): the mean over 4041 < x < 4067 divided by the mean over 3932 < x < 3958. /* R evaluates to 1.46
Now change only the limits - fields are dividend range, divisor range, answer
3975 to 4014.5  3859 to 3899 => 1.41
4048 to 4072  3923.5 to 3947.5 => 1.61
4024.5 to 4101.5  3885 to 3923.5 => 1.31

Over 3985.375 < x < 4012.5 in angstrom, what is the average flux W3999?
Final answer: 0.684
